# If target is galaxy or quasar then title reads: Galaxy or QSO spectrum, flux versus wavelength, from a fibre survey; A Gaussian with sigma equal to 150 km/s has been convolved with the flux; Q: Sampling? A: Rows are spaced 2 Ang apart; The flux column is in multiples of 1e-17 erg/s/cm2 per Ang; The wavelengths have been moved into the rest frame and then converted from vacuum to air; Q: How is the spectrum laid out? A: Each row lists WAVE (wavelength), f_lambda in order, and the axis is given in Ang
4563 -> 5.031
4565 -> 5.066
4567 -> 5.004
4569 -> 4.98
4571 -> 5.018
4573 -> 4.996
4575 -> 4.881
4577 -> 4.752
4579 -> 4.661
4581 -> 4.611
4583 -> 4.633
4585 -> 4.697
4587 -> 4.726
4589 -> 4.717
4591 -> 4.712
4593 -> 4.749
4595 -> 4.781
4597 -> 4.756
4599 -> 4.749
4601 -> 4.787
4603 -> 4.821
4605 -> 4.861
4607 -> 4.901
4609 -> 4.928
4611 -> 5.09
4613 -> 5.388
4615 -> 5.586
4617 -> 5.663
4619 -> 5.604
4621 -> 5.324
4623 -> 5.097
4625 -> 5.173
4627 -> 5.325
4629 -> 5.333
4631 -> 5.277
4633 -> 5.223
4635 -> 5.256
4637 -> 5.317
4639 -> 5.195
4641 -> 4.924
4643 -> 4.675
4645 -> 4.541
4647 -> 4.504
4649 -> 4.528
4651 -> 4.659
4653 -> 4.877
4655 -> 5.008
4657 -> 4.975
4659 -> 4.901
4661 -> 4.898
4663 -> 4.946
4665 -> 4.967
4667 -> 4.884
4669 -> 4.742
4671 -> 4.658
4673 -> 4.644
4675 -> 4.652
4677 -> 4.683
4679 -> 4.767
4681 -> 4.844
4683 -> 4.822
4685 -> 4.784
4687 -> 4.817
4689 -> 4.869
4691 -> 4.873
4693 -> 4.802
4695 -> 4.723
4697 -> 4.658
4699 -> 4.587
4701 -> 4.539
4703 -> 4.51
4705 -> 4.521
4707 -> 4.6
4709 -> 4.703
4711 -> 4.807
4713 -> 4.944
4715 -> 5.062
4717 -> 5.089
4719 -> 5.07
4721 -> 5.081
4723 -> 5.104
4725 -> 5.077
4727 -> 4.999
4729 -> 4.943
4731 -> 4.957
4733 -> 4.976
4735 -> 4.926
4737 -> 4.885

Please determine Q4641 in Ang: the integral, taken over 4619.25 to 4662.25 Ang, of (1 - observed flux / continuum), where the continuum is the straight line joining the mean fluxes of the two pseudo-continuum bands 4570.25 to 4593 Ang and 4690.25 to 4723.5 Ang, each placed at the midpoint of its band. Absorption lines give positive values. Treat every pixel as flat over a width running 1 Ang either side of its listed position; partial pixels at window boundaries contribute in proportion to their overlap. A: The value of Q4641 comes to -2.1 Ang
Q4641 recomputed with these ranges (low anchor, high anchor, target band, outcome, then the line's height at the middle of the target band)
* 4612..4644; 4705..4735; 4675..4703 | 1.7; 5.05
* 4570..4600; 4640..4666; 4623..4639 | -1.6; 4.79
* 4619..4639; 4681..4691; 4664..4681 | 0.6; 4.93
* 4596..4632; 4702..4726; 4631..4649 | 0.5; 5.08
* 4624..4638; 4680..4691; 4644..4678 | 1.8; 5.03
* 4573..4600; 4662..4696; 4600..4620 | -1.7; 4.75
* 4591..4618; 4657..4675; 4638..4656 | 0.4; 4.88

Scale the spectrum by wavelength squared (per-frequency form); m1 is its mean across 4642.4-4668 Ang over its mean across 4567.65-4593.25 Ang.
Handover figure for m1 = 1.0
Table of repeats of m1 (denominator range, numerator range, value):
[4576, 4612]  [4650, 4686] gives 1.04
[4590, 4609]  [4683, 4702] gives 1.03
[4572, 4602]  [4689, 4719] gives 1.05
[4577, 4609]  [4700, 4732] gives 1.08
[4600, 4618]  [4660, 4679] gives 0.96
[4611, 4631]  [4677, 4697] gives 0.92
